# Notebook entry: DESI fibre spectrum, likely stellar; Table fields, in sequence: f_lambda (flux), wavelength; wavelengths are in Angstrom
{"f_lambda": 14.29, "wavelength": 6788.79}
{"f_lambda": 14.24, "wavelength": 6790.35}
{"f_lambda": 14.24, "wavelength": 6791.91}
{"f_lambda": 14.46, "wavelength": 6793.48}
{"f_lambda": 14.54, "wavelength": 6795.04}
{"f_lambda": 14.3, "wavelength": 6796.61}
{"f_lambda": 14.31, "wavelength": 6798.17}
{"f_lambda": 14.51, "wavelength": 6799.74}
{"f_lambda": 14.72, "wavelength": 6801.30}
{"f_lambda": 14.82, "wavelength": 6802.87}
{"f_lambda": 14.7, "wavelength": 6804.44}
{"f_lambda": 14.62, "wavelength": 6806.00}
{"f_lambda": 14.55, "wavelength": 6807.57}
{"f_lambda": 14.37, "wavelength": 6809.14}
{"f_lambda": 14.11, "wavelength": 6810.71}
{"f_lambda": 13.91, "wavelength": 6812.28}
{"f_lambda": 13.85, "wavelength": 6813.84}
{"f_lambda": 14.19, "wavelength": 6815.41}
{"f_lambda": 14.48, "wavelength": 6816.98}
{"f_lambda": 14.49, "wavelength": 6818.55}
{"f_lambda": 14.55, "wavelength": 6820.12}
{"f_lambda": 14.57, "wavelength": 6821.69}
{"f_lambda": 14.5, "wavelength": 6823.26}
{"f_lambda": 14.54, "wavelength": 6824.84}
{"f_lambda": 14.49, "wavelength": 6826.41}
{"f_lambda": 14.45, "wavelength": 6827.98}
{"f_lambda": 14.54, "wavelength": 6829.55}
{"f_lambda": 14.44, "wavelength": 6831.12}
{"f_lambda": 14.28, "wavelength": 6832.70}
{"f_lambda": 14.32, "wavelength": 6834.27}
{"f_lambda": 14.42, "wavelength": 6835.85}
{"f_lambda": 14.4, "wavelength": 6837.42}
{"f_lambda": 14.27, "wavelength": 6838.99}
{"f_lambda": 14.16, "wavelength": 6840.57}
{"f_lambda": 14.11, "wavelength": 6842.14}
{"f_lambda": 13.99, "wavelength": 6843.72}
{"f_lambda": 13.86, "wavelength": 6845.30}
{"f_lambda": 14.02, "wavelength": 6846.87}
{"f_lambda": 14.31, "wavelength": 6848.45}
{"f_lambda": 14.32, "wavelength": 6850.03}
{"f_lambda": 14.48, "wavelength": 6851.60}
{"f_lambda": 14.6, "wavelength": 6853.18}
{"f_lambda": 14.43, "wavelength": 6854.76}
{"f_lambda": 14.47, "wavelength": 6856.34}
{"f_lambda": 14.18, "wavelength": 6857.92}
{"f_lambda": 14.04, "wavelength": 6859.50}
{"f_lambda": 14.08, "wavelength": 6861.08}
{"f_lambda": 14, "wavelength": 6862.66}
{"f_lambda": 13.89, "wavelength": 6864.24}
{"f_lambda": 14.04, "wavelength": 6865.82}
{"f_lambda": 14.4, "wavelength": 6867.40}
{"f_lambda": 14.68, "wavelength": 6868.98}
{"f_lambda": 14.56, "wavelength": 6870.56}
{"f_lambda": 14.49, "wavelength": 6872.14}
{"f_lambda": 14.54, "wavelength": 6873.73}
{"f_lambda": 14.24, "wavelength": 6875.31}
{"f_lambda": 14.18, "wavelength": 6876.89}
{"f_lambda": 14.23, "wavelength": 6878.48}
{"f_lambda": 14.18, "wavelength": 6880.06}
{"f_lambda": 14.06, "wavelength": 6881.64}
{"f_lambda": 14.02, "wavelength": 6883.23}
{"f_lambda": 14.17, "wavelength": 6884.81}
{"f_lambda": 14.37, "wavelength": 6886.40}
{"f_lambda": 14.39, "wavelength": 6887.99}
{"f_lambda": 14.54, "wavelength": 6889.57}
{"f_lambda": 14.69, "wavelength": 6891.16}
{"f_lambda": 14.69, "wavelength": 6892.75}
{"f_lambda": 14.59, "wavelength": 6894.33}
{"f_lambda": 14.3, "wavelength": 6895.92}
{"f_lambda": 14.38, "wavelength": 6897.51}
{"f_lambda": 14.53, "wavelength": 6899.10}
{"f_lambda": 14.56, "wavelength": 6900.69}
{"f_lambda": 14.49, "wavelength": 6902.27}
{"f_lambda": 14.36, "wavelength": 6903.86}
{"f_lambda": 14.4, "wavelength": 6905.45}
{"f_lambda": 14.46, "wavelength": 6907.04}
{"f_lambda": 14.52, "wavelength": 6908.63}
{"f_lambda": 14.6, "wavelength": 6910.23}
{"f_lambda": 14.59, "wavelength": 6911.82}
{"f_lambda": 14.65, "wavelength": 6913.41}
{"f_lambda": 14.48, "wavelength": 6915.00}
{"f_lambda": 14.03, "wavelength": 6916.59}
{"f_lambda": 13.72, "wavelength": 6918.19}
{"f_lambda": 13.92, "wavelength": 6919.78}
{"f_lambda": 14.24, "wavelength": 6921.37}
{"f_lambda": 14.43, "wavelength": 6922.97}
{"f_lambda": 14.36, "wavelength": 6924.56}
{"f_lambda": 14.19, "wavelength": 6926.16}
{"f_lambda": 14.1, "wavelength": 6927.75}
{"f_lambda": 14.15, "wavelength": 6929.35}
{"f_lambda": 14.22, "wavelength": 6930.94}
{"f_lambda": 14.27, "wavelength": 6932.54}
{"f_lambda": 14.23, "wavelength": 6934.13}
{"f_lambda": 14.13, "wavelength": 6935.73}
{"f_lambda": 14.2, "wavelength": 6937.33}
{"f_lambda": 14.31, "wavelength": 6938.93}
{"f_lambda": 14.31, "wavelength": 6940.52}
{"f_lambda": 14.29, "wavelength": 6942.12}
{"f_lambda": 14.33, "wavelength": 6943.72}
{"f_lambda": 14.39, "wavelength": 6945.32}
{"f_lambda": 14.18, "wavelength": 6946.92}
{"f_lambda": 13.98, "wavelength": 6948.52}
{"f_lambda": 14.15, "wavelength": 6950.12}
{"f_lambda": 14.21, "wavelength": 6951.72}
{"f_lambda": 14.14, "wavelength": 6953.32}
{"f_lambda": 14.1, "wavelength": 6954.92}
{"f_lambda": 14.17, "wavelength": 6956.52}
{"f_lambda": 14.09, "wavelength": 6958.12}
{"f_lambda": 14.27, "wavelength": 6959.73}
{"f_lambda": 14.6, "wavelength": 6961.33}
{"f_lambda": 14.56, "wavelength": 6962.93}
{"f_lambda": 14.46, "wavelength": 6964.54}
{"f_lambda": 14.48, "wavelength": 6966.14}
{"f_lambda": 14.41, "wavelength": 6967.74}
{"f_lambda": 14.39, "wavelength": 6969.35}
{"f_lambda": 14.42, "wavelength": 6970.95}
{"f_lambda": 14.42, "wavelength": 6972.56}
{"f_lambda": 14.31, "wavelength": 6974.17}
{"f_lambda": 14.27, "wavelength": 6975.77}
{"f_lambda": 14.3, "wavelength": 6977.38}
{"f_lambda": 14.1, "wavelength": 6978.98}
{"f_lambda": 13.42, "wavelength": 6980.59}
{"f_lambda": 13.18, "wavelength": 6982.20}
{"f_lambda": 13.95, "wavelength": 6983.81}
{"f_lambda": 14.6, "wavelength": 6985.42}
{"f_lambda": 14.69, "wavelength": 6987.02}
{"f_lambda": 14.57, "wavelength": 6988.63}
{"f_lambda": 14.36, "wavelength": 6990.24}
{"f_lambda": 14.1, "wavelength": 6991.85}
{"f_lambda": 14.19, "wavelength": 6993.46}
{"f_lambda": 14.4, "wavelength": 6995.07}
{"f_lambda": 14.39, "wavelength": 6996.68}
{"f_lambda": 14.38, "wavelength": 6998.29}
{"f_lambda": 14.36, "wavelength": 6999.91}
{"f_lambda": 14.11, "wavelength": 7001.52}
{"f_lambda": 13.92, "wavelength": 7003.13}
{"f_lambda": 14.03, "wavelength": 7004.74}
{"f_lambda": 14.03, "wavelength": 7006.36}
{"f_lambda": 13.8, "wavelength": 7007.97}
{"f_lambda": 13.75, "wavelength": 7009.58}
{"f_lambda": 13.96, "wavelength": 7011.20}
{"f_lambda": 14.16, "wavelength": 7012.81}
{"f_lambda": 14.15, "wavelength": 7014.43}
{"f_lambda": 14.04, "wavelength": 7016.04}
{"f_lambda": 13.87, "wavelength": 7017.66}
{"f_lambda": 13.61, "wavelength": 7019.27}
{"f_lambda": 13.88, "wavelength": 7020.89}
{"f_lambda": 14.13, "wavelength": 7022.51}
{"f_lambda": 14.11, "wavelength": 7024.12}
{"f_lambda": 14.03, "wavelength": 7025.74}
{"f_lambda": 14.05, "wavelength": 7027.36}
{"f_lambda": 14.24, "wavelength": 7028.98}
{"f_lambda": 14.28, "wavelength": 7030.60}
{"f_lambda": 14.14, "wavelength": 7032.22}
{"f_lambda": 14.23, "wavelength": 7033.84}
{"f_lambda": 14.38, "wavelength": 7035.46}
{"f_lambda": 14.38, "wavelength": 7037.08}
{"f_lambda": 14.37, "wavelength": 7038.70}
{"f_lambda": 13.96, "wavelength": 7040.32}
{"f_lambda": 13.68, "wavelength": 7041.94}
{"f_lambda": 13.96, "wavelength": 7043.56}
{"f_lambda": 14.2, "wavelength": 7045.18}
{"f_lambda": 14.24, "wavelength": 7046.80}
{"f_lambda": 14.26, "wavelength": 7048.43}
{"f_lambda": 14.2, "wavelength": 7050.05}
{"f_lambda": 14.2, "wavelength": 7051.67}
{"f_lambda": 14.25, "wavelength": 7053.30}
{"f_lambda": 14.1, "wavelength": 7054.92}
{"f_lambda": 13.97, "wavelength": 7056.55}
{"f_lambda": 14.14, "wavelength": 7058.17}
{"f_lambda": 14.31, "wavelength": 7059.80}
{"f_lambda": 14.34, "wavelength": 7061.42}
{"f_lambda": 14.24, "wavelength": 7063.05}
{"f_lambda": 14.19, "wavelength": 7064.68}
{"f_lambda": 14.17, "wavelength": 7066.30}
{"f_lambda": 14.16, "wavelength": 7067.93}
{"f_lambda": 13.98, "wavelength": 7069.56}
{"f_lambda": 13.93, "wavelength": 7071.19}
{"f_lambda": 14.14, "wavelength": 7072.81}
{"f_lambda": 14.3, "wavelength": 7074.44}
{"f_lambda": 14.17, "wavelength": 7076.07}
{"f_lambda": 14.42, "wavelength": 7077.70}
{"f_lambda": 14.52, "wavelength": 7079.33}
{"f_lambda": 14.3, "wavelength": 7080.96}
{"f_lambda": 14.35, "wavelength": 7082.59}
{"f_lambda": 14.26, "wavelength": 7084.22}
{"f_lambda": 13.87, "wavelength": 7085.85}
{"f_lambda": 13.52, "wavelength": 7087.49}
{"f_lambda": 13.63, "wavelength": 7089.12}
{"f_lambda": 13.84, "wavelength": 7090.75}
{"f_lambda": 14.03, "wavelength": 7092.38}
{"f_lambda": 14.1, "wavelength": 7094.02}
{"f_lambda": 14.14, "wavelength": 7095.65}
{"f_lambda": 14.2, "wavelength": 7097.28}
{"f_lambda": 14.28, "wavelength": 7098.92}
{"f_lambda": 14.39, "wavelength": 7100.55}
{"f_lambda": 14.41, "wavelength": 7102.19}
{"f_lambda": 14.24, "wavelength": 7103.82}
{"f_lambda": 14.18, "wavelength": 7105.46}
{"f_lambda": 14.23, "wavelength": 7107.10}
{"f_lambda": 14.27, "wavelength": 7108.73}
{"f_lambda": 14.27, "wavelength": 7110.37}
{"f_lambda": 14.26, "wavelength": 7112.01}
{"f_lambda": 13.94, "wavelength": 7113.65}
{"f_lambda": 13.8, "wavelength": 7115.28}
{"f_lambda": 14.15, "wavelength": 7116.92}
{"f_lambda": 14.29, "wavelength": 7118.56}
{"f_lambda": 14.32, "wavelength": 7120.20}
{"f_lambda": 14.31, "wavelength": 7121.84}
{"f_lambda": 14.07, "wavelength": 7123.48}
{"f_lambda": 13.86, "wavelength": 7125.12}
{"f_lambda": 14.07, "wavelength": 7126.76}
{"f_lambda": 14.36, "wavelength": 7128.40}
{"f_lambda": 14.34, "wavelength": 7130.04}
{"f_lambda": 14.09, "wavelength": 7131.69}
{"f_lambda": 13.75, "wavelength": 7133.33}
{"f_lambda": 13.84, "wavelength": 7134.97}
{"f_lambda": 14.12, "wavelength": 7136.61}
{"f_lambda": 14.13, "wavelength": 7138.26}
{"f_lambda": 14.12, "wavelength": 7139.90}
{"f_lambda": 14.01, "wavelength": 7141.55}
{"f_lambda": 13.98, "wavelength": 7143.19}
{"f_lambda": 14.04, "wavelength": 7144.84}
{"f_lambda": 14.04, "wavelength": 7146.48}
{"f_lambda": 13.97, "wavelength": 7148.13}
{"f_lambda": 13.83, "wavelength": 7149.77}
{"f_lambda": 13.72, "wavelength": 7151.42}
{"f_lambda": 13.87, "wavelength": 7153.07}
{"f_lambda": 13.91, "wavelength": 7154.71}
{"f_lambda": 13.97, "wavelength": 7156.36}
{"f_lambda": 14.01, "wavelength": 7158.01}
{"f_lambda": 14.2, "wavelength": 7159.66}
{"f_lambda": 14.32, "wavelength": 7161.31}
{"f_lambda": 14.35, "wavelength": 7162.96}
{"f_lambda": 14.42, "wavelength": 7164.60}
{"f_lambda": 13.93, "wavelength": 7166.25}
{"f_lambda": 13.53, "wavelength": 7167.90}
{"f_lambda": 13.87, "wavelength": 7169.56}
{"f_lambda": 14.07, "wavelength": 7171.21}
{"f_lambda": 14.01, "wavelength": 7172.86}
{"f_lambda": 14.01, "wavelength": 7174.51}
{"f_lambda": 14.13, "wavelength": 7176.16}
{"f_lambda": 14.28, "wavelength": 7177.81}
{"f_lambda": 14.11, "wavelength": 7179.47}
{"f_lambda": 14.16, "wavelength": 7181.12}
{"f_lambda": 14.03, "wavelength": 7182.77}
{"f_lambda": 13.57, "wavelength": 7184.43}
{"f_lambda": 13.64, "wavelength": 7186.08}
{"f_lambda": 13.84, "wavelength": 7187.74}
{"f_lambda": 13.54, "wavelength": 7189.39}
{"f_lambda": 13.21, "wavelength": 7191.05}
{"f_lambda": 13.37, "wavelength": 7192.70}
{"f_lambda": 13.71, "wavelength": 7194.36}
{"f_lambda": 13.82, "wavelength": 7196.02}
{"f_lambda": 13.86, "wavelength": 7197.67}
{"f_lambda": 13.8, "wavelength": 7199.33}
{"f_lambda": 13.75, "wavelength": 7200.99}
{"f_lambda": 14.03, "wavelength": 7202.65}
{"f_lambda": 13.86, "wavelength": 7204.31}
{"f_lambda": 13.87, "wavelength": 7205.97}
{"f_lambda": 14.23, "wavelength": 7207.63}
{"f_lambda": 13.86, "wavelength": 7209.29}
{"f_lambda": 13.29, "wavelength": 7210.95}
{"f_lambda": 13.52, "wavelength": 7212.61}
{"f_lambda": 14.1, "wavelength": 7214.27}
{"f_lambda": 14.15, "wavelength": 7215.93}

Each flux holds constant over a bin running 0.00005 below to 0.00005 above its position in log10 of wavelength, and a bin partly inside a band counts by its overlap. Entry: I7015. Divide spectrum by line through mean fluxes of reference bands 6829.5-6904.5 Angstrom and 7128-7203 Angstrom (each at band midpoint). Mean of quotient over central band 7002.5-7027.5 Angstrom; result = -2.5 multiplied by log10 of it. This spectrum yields 0.013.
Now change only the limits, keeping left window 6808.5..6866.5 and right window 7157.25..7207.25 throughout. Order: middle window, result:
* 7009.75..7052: 0.00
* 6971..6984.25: 0.01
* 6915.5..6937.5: 0.00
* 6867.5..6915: -0.02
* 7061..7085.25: -0.02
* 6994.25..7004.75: -0.01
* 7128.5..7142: -0.01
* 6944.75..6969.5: -0.01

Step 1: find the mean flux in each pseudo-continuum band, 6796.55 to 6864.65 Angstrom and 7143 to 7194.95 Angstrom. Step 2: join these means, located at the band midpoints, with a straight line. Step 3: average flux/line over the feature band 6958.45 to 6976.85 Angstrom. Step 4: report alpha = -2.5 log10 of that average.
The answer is -0.02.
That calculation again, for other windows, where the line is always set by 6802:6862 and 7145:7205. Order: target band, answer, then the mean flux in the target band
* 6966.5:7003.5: -0.01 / 14.2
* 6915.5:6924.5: 0.01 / 14.1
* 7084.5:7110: -0.01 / 14.1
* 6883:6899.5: -0.01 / 14.4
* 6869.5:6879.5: -0.01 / 14.4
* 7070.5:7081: -0.02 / 14.3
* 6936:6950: 0.00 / 14.2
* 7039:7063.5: -0.01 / 14.1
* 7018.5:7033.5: 0.00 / 14.1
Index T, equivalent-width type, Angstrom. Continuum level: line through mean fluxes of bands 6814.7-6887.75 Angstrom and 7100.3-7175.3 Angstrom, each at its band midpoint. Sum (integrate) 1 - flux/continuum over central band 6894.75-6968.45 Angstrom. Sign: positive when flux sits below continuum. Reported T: -0.3 Angstrom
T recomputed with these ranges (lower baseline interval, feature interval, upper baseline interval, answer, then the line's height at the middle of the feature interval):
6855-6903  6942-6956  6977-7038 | 0.0 Angstrom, 14.2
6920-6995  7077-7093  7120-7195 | 0.0 Angstrom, 14.1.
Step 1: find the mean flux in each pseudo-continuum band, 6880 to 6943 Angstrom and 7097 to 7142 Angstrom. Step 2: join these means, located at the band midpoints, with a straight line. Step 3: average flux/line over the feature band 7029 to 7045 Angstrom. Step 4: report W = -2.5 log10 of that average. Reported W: 0.00 mag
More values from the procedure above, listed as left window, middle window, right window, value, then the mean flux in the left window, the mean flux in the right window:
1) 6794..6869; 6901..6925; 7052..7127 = -0.01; 14.3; 14.2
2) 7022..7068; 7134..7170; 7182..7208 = -0.01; 14.2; 13.7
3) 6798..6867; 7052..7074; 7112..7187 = 0.00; 14.3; 14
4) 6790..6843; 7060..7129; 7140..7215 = -0.01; 14.4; 13.9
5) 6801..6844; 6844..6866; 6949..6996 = 0.01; 14.4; 14.3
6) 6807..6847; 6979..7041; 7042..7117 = 0.01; 14.3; 14.1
